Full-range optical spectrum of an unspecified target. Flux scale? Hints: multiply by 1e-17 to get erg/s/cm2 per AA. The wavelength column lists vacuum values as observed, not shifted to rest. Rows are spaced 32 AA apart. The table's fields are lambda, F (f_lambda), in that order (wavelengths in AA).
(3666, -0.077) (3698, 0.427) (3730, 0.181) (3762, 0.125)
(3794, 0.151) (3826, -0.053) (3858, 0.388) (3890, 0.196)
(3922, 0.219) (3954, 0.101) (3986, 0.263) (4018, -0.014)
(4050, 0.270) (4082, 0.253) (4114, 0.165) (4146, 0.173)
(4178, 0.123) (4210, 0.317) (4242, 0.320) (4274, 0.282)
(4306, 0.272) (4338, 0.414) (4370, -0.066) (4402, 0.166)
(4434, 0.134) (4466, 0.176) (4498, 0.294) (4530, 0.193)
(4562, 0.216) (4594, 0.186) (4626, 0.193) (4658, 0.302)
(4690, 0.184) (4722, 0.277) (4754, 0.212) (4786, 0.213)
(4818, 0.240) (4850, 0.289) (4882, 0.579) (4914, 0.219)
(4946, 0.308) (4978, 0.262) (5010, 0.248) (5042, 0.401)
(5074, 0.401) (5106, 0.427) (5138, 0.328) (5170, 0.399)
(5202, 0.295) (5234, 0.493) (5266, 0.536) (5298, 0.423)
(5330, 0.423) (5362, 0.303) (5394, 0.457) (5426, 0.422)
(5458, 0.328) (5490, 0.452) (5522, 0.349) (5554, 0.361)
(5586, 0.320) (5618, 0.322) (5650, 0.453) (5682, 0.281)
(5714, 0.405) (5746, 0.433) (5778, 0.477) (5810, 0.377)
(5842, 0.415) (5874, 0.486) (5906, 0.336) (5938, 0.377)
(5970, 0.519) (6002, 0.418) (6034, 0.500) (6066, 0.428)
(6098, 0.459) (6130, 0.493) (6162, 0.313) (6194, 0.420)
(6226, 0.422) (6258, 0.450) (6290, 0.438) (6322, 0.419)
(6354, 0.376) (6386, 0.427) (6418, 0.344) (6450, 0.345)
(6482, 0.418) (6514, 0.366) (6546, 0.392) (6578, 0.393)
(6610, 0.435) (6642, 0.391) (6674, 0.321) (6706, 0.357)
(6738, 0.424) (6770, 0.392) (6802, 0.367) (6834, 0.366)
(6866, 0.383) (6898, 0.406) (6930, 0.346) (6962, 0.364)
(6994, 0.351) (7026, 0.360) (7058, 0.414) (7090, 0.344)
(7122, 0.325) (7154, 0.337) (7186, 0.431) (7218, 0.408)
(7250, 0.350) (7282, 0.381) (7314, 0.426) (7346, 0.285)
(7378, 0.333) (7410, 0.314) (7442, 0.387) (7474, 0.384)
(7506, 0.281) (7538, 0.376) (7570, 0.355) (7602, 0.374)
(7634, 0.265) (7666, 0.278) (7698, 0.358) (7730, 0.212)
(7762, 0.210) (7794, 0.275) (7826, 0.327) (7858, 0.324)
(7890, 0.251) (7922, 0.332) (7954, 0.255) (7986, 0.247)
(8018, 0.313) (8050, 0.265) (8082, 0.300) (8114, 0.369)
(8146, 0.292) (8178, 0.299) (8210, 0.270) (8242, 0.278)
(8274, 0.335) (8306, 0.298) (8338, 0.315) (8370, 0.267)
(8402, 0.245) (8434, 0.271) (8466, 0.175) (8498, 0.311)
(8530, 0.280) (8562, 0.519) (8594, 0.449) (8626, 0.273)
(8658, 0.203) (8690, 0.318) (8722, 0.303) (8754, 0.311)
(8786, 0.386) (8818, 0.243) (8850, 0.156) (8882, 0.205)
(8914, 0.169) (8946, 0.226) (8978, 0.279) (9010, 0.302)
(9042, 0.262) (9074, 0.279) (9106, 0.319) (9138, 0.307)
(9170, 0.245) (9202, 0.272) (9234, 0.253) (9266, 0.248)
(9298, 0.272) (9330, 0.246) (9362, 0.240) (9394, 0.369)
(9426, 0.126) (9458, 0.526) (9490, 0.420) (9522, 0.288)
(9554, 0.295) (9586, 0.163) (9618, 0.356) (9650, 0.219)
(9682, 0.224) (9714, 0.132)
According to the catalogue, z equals 0.307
